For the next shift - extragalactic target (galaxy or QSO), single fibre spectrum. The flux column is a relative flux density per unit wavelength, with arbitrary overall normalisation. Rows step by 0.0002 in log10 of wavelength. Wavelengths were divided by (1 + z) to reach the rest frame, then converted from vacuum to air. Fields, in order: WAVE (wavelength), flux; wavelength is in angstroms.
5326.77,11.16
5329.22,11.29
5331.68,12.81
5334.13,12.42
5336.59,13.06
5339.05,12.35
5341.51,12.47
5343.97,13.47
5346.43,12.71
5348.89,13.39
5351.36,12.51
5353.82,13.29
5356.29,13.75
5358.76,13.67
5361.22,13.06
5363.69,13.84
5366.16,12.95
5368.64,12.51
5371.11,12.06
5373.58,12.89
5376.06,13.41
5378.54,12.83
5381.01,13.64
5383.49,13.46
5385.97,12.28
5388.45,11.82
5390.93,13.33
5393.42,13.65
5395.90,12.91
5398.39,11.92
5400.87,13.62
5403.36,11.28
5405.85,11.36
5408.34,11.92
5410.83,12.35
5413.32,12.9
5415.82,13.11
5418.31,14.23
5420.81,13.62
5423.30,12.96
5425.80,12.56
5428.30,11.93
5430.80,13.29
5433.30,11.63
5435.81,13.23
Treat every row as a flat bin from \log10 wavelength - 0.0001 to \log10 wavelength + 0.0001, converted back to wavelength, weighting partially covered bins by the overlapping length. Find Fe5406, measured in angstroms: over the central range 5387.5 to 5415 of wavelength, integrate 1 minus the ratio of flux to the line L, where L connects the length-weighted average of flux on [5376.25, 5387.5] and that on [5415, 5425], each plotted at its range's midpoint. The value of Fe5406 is 1.63 angstroms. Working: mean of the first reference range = 13.1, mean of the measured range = 12.5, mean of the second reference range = 13.5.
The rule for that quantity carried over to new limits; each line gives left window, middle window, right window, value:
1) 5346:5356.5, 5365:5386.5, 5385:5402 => 0.02 angstroms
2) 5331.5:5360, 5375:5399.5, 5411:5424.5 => 0.45 angstroms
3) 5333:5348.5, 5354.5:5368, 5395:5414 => -0.85 angstroms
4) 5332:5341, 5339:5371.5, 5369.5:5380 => -0.86 angstroms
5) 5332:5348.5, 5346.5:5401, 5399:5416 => -2.05 angstroms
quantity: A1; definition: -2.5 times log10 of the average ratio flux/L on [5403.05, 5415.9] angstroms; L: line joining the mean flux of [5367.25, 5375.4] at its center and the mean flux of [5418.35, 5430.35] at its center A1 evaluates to 0.062 mag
